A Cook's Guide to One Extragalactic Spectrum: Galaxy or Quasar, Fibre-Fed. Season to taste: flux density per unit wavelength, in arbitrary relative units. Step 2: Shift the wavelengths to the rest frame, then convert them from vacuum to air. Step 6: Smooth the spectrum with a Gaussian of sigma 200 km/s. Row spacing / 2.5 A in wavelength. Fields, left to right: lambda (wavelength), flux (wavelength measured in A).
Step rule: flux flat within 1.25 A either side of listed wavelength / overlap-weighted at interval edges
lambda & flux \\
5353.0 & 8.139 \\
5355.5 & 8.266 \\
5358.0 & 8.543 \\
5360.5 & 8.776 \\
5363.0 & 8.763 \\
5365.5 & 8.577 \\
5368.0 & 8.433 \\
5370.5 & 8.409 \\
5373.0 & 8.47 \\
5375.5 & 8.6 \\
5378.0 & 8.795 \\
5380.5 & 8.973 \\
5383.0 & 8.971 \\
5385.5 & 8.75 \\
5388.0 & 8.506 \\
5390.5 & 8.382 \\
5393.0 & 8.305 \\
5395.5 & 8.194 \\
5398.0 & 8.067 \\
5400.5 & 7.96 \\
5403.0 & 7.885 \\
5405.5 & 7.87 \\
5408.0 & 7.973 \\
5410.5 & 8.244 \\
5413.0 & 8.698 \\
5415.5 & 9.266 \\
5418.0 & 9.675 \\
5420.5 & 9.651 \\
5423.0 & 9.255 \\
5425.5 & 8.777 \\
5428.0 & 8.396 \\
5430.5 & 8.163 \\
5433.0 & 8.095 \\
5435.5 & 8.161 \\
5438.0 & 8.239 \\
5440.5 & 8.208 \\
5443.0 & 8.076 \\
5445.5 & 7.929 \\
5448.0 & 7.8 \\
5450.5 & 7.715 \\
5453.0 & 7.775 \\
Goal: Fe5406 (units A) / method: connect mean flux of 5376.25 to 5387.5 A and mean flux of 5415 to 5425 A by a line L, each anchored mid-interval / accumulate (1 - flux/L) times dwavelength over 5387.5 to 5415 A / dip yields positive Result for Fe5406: 2.78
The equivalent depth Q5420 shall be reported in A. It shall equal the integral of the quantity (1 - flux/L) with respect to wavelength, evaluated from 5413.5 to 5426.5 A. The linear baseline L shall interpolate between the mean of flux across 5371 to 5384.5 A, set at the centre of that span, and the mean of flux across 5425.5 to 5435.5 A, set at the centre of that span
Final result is -1.4 A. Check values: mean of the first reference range 8.74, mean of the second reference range 8.28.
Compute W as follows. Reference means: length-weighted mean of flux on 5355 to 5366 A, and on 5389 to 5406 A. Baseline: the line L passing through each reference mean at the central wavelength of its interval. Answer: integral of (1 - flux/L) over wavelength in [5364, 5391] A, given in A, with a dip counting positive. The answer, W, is -0.8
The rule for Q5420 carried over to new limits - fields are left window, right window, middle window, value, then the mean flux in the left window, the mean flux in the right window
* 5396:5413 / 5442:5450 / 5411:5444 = -2.8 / 8.06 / 7.91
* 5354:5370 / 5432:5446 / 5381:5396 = -0.3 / 8.55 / 8.13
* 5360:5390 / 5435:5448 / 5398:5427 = -1.0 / 8.66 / 8.09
